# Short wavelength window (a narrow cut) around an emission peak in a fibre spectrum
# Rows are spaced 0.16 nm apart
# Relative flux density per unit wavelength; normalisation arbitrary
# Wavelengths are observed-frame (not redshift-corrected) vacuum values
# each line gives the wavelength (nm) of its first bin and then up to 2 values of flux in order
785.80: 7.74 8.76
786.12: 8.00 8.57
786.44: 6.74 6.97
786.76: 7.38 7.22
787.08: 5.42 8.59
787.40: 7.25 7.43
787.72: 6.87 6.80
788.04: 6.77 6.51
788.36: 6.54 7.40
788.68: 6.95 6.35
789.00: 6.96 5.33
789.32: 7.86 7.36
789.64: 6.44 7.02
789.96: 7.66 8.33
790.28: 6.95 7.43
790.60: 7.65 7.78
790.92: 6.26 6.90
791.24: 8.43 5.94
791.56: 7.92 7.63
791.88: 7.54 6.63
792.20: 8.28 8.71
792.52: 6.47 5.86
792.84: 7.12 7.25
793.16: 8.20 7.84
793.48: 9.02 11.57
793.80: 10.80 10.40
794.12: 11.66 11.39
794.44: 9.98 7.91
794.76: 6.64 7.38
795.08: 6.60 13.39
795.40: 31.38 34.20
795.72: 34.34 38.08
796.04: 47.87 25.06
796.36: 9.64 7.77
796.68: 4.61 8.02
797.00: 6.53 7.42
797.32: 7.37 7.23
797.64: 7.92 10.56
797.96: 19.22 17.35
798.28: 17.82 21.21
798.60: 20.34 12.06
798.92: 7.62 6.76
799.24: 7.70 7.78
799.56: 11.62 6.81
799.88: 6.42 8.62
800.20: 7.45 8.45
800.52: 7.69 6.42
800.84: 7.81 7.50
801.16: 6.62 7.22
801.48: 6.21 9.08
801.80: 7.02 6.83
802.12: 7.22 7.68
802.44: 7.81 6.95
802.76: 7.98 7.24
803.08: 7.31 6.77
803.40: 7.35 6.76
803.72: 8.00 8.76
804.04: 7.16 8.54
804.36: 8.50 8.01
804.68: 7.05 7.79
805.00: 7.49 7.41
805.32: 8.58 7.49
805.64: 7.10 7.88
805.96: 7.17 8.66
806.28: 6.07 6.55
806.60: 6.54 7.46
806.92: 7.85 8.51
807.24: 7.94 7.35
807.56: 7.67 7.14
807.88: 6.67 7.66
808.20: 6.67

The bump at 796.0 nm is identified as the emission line H-alpha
